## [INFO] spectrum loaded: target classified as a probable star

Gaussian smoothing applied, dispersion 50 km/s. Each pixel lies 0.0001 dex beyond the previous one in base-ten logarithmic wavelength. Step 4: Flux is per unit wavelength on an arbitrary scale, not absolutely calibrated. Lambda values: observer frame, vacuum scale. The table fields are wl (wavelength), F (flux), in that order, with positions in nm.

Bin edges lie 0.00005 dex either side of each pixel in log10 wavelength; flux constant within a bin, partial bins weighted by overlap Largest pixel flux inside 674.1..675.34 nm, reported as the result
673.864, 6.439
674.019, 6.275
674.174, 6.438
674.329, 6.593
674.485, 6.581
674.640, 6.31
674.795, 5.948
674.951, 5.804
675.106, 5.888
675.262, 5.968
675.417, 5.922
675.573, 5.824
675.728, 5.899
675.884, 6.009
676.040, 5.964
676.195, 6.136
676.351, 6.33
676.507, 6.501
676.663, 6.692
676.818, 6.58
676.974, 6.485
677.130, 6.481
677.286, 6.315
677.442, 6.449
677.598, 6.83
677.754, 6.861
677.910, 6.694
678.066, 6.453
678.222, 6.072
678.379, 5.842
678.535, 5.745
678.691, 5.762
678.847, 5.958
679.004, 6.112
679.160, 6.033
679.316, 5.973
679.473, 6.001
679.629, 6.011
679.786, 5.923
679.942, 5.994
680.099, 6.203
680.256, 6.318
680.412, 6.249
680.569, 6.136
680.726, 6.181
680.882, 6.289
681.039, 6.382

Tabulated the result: 6.593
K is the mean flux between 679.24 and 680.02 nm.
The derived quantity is 5.98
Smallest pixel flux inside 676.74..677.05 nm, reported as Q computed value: 6.485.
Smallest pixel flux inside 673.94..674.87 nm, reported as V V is 5.948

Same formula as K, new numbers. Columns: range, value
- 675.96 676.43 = 6.14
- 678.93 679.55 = 6.03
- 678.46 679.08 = 5.89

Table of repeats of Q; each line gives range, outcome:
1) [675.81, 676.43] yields 5.964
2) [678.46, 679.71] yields 5.745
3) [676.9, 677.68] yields 6.315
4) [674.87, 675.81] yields 5.804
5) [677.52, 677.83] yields 6.83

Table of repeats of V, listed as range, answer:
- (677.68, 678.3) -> 6.072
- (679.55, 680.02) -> 5.923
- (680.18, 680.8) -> 6.136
